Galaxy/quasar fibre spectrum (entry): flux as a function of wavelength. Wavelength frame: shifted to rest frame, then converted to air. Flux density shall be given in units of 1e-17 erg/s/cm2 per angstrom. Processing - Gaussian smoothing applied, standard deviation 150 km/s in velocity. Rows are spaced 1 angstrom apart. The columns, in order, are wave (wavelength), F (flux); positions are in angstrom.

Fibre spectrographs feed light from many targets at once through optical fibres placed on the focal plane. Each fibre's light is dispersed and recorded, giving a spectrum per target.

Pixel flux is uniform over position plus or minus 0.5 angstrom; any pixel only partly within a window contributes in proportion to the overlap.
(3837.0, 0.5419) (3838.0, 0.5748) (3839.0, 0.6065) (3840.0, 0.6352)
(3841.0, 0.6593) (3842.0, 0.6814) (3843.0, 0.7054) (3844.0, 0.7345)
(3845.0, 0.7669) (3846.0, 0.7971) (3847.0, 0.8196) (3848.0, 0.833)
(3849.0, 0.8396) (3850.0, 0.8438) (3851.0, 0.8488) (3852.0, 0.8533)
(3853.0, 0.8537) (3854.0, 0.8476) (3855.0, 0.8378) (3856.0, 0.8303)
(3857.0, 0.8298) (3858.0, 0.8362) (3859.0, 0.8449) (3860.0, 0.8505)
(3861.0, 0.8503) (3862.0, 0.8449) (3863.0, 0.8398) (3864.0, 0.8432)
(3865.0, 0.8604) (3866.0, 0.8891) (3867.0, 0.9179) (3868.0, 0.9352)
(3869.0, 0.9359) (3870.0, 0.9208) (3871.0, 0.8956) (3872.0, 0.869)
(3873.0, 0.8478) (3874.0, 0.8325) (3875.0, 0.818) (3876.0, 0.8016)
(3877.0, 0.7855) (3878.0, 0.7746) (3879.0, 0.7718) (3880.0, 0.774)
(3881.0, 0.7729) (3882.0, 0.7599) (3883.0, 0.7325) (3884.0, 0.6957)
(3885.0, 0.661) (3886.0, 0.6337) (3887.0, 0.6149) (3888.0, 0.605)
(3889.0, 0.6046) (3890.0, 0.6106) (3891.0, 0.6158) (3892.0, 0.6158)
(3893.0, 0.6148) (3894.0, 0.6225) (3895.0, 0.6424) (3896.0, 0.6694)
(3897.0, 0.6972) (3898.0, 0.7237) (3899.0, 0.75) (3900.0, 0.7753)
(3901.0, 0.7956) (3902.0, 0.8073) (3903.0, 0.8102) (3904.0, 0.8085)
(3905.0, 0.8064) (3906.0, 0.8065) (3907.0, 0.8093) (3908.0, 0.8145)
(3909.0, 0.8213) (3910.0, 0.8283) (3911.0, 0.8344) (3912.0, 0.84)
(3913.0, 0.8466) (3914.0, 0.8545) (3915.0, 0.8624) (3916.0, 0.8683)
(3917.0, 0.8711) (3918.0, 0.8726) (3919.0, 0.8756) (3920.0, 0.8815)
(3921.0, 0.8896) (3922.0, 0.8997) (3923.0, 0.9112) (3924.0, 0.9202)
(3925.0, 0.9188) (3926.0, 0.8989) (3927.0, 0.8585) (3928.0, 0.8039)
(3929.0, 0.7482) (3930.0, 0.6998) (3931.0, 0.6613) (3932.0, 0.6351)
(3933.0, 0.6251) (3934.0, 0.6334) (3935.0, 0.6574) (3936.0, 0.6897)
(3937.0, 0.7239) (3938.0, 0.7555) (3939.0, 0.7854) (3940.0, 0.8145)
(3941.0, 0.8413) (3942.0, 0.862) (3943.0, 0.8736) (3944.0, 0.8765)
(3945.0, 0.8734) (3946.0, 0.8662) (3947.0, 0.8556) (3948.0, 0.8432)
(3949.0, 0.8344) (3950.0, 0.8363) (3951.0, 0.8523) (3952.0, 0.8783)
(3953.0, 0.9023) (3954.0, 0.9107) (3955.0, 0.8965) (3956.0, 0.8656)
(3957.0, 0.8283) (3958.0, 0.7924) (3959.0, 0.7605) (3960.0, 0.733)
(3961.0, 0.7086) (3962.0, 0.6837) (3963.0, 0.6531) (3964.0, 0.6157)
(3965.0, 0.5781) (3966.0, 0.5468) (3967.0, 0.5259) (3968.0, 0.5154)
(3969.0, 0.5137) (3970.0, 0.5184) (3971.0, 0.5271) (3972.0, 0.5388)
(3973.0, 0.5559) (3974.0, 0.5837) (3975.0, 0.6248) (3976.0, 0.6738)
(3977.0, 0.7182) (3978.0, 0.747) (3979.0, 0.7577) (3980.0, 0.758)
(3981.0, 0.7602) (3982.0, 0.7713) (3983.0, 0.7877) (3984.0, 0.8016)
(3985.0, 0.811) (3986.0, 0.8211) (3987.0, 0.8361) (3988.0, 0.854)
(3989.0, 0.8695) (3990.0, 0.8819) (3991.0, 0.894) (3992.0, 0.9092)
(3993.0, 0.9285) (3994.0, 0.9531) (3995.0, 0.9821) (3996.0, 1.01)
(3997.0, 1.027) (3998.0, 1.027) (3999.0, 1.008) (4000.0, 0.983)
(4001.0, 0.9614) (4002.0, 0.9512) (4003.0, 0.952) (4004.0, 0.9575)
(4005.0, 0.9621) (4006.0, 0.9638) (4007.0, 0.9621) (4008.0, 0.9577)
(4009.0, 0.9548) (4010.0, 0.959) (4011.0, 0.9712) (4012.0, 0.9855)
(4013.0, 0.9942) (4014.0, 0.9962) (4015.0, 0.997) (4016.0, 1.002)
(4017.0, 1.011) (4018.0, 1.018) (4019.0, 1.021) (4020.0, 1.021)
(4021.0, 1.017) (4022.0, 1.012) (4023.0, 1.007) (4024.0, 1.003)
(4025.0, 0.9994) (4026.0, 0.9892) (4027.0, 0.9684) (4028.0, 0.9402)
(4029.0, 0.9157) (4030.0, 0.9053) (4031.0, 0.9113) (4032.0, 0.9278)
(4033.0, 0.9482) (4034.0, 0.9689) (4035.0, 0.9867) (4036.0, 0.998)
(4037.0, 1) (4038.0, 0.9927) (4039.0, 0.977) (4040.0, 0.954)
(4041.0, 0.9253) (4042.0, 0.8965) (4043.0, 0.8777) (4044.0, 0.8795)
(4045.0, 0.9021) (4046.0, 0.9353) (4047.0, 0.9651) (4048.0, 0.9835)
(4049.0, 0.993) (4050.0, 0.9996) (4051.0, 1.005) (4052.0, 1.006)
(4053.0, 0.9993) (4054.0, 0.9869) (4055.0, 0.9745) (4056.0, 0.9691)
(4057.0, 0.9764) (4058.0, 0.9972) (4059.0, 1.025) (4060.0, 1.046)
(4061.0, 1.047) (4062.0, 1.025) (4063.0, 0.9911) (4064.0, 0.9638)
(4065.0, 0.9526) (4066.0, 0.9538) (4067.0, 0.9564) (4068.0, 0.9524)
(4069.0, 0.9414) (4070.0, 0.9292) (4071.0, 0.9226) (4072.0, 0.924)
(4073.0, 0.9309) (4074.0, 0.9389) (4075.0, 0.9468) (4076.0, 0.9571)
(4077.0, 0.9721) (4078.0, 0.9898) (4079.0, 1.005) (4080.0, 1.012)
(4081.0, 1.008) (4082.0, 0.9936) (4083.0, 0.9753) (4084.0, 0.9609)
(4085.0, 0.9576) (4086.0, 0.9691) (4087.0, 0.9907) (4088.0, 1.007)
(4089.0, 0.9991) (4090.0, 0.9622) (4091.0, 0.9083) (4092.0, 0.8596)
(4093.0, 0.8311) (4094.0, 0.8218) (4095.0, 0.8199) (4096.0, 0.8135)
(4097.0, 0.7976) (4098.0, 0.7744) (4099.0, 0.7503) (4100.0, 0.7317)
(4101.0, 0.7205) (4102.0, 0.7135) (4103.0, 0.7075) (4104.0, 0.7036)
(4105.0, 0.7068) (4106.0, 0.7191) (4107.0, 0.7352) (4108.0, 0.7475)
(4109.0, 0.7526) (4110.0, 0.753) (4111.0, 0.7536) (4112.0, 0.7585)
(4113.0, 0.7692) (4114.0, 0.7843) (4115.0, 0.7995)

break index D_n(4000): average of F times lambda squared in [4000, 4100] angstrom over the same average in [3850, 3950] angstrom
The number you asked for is 1.30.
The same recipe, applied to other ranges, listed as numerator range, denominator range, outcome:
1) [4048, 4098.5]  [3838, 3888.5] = 1.34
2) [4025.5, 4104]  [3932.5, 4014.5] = 1.21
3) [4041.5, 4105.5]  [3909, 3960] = 1.20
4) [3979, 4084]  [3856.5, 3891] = 1.30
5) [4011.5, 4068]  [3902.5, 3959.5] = 1.25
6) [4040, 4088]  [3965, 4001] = 1.30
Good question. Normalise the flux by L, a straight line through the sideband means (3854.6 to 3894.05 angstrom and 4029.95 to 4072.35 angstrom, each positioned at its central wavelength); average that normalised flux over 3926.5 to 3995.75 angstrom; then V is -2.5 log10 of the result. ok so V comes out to 0.151 mag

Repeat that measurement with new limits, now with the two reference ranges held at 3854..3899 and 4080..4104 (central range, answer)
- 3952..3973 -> 0.188 mag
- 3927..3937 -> 0.150 mag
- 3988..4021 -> -0.167 mag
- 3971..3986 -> 0.165 mag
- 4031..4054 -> -0.133 mag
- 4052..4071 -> -0.146 mag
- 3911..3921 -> -0.096 mag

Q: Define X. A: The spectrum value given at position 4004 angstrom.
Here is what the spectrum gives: 0.9575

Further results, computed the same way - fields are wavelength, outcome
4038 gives 0.9927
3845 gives 0.7669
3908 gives 0.8145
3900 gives 0.7753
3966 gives 0.5468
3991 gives 0.894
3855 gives 0.8378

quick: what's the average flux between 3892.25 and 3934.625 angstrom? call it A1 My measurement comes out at 0.792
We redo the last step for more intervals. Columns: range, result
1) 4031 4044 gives 0.95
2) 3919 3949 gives 0.805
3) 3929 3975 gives 0.726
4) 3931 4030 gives 0.836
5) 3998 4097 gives 0.964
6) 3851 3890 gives 0.805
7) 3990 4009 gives 0.964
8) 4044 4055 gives 0.973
